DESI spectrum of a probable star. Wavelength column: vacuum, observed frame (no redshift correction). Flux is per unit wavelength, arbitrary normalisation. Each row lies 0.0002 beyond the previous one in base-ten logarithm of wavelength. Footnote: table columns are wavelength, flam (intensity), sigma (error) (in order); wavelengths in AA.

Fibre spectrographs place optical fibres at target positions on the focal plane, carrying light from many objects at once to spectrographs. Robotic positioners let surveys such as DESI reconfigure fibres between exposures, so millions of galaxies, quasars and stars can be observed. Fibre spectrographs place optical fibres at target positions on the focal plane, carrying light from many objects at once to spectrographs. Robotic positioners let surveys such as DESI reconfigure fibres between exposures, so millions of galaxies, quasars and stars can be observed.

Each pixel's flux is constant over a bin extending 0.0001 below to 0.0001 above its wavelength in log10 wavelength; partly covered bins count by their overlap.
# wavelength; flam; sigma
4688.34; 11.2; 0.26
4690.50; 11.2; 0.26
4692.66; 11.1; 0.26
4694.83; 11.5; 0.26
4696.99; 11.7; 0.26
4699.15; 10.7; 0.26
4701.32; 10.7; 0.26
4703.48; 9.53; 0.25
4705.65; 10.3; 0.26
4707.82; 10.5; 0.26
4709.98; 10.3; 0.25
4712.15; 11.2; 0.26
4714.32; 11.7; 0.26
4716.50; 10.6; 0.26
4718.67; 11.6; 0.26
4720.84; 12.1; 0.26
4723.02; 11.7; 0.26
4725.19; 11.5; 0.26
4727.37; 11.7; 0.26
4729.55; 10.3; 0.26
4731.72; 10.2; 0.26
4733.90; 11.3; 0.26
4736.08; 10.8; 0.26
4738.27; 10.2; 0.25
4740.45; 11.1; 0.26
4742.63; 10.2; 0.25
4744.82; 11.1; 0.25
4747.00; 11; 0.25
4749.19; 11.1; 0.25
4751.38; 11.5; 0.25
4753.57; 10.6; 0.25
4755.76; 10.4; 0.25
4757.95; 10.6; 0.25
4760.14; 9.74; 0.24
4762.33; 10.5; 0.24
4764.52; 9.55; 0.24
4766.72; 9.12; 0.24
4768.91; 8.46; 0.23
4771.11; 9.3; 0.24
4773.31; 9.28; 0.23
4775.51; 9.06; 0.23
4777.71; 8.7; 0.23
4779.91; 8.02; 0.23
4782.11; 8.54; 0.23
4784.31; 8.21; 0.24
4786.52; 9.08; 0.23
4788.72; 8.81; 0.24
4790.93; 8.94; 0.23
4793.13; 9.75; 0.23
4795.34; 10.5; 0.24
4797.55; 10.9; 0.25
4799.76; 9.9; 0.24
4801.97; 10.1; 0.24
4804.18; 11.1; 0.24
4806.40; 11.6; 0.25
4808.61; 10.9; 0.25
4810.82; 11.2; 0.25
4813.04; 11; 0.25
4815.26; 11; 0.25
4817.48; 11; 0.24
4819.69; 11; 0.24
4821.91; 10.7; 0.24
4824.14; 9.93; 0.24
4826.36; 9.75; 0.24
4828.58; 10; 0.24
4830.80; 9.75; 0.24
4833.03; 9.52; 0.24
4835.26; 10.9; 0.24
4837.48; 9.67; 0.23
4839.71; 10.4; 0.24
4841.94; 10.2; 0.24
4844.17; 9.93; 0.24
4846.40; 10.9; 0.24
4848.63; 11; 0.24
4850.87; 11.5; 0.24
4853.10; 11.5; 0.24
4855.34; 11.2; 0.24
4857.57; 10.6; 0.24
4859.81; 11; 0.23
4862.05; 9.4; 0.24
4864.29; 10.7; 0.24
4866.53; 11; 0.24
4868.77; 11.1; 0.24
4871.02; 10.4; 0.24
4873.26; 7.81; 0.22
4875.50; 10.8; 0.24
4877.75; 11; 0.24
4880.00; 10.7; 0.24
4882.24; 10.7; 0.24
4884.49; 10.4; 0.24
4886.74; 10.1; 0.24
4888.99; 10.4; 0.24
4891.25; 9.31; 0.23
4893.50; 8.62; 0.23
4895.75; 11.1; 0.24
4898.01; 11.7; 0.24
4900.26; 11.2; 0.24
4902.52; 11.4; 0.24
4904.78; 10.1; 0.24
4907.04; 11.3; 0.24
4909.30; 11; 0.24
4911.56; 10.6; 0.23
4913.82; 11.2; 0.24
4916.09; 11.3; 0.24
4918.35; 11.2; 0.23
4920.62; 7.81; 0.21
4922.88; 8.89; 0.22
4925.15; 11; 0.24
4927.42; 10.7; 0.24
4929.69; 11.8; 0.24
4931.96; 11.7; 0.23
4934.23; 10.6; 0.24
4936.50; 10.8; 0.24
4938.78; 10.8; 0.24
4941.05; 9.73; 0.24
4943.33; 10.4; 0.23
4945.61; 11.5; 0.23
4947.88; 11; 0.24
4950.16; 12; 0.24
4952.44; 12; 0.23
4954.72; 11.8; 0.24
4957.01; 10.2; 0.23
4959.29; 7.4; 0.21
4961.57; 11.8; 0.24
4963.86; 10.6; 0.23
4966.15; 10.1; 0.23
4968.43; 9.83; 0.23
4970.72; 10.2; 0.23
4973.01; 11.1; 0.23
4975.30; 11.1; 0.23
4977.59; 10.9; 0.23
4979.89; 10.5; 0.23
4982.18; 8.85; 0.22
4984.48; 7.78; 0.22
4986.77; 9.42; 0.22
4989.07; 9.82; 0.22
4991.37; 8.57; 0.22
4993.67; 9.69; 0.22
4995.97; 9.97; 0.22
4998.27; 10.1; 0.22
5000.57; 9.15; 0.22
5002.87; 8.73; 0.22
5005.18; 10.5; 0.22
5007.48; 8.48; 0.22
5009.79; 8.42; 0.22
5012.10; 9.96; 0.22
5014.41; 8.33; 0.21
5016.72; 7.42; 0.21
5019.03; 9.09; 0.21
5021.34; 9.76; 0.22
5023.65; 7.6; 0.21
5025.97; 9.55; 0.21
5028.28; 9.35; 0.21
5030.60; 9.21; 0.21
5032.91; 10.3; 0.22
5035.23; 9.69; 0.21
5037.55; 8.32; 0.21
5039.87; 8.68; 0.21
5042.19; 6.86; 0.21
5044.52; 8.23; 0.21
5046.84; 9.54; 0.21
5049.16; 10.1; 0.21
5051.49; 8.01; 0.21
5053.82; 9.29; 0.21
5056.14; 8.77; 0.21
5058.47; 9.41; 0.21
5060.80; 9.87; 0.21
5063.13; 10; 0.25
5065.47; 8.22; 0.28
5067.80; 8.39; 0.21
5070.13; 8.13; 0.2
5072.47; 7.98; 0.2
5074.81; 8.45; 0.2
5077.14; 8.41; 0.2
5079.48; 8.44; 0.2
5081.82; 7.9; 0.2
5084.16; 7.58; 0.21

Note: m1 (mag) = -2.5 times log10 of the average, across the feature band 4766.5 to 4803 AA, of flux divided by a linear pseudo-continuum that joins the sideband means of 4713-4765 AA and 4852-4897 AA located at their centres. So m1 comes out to 0.16 mag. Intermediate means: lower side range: 10.9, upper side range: 10.4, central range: 9.22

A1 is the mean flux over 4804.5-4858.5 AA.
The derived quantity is 10.6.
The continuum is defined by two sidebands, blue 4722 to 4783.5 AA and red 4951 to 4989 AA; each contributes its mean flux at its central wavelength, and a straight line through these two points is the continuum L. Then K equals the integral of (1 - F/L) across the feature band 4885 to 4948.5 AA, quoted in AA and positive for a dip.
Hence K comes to -2.5 AA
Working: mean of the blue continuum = 10.2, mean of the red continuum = 10.2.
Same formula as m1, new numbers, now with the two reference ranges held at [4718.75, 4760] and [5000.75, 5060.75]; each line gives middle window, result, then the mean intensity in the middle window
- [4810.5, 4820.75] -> -0.060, 11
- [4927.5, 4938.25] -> -0.159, 11.1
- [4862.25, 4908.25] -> -0.055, 10.5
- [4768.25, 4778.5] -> 0.192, 8.98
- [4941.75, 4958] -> -0.180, 11.2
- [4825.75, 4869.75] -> -0.031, 10.5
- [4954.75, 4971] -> -0.078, 10.1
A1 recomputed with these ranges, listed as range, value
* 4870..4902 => 10.3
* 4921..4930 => 10.3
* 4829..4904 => 10.5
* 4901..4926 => 10.5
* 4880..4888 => 10.5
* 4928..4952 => 11.1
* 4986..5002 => 9.52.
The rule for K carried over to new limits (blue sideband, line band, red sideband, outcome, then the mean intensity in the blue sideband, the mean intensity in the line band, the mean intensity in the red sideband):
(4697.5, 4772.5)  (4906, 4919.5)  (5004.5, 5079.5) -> -2.1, 10.6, 11.1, 8.87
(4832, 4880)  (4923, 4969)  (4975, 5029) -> -4.8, 10.5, 10.8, 9.26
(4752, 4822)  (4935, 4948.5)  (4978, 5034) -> -1.8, 9.93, 10.7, 9.21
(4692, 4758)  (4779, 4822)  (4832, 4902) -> 2.3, 10.9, 10.1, 10.5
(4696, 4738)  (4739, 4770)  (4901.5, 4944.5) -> 1.6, 11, 10.4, 10.6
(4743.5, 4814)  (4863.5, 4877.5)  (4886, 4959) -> 0.1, 9.95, 10.3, 10.7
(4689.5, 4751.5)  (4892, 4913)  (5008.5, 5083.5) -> -2.2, 11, 10.8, 8.79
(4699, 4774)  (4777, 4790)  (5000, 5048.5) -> 2.2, 10.6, 8.56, 8.92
